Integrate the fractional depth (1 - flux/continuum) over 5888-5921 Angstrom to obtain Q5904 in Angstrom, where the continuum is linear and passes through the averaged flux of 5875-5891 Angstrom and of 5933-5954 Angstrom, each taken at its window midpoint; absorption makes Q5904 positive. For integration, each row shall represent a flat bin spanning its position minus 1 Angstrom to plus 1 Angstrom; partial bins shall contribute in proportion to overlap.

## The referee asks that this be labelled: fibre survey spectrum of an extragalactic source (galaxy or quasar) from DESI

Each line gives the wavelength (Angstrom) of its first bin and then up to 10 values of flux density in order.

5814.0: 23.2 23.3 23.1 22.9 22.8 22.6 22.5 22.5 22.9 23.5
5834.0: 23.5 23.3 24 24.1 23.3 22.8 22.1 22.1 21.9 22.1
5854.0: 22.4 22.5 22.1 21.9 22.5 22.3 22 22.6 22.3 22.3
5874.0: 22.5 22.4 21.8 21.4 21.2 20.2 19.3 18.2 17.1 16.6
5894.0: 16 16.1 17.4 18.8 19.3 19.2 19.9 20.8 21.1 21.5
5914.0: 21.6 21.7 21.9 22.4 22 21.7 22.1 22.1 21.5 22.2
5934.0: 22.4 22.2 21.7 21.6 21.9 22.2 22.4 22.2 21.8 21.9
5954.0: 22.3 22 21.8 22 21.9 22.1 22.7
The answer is 2.3 Angstrom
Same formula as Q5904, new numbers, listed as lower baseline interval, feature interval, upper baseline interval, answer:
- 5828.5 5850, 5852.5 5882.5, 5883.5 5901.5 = -2.9 Angstrom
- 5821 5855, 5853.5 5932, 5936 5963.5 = 5.7 Angstrom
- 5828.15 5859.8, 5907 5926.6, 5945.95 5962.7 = 0.5 Angstrom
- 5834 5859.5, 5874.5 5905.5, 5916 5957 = 4.6 Angstrom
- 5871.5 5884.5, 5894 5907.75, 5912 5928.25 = 2.2 Angstrom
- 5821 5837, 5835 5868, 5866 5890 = -0.7 Angstrom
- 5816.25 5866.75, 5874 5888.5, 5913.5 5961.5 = 1.0 Angstrom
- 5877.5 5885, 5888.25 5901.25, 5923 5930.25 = 2.6 Angstrom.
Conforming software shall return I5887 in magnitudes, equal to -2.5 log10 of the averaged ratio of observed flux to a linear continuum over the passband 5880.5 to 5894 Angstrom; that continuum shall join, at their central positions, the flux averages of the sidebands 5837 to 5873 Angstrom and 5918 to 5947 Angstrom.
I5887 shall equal 0.19 mag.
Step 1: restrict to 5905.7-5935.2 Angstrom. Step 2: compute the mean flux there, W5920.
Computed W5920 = 21.7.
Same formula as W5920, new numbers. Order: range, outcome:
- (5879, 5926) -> 19.8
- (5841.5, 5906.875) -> 20.7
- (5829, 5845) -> 23.4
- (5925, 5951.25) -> 22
